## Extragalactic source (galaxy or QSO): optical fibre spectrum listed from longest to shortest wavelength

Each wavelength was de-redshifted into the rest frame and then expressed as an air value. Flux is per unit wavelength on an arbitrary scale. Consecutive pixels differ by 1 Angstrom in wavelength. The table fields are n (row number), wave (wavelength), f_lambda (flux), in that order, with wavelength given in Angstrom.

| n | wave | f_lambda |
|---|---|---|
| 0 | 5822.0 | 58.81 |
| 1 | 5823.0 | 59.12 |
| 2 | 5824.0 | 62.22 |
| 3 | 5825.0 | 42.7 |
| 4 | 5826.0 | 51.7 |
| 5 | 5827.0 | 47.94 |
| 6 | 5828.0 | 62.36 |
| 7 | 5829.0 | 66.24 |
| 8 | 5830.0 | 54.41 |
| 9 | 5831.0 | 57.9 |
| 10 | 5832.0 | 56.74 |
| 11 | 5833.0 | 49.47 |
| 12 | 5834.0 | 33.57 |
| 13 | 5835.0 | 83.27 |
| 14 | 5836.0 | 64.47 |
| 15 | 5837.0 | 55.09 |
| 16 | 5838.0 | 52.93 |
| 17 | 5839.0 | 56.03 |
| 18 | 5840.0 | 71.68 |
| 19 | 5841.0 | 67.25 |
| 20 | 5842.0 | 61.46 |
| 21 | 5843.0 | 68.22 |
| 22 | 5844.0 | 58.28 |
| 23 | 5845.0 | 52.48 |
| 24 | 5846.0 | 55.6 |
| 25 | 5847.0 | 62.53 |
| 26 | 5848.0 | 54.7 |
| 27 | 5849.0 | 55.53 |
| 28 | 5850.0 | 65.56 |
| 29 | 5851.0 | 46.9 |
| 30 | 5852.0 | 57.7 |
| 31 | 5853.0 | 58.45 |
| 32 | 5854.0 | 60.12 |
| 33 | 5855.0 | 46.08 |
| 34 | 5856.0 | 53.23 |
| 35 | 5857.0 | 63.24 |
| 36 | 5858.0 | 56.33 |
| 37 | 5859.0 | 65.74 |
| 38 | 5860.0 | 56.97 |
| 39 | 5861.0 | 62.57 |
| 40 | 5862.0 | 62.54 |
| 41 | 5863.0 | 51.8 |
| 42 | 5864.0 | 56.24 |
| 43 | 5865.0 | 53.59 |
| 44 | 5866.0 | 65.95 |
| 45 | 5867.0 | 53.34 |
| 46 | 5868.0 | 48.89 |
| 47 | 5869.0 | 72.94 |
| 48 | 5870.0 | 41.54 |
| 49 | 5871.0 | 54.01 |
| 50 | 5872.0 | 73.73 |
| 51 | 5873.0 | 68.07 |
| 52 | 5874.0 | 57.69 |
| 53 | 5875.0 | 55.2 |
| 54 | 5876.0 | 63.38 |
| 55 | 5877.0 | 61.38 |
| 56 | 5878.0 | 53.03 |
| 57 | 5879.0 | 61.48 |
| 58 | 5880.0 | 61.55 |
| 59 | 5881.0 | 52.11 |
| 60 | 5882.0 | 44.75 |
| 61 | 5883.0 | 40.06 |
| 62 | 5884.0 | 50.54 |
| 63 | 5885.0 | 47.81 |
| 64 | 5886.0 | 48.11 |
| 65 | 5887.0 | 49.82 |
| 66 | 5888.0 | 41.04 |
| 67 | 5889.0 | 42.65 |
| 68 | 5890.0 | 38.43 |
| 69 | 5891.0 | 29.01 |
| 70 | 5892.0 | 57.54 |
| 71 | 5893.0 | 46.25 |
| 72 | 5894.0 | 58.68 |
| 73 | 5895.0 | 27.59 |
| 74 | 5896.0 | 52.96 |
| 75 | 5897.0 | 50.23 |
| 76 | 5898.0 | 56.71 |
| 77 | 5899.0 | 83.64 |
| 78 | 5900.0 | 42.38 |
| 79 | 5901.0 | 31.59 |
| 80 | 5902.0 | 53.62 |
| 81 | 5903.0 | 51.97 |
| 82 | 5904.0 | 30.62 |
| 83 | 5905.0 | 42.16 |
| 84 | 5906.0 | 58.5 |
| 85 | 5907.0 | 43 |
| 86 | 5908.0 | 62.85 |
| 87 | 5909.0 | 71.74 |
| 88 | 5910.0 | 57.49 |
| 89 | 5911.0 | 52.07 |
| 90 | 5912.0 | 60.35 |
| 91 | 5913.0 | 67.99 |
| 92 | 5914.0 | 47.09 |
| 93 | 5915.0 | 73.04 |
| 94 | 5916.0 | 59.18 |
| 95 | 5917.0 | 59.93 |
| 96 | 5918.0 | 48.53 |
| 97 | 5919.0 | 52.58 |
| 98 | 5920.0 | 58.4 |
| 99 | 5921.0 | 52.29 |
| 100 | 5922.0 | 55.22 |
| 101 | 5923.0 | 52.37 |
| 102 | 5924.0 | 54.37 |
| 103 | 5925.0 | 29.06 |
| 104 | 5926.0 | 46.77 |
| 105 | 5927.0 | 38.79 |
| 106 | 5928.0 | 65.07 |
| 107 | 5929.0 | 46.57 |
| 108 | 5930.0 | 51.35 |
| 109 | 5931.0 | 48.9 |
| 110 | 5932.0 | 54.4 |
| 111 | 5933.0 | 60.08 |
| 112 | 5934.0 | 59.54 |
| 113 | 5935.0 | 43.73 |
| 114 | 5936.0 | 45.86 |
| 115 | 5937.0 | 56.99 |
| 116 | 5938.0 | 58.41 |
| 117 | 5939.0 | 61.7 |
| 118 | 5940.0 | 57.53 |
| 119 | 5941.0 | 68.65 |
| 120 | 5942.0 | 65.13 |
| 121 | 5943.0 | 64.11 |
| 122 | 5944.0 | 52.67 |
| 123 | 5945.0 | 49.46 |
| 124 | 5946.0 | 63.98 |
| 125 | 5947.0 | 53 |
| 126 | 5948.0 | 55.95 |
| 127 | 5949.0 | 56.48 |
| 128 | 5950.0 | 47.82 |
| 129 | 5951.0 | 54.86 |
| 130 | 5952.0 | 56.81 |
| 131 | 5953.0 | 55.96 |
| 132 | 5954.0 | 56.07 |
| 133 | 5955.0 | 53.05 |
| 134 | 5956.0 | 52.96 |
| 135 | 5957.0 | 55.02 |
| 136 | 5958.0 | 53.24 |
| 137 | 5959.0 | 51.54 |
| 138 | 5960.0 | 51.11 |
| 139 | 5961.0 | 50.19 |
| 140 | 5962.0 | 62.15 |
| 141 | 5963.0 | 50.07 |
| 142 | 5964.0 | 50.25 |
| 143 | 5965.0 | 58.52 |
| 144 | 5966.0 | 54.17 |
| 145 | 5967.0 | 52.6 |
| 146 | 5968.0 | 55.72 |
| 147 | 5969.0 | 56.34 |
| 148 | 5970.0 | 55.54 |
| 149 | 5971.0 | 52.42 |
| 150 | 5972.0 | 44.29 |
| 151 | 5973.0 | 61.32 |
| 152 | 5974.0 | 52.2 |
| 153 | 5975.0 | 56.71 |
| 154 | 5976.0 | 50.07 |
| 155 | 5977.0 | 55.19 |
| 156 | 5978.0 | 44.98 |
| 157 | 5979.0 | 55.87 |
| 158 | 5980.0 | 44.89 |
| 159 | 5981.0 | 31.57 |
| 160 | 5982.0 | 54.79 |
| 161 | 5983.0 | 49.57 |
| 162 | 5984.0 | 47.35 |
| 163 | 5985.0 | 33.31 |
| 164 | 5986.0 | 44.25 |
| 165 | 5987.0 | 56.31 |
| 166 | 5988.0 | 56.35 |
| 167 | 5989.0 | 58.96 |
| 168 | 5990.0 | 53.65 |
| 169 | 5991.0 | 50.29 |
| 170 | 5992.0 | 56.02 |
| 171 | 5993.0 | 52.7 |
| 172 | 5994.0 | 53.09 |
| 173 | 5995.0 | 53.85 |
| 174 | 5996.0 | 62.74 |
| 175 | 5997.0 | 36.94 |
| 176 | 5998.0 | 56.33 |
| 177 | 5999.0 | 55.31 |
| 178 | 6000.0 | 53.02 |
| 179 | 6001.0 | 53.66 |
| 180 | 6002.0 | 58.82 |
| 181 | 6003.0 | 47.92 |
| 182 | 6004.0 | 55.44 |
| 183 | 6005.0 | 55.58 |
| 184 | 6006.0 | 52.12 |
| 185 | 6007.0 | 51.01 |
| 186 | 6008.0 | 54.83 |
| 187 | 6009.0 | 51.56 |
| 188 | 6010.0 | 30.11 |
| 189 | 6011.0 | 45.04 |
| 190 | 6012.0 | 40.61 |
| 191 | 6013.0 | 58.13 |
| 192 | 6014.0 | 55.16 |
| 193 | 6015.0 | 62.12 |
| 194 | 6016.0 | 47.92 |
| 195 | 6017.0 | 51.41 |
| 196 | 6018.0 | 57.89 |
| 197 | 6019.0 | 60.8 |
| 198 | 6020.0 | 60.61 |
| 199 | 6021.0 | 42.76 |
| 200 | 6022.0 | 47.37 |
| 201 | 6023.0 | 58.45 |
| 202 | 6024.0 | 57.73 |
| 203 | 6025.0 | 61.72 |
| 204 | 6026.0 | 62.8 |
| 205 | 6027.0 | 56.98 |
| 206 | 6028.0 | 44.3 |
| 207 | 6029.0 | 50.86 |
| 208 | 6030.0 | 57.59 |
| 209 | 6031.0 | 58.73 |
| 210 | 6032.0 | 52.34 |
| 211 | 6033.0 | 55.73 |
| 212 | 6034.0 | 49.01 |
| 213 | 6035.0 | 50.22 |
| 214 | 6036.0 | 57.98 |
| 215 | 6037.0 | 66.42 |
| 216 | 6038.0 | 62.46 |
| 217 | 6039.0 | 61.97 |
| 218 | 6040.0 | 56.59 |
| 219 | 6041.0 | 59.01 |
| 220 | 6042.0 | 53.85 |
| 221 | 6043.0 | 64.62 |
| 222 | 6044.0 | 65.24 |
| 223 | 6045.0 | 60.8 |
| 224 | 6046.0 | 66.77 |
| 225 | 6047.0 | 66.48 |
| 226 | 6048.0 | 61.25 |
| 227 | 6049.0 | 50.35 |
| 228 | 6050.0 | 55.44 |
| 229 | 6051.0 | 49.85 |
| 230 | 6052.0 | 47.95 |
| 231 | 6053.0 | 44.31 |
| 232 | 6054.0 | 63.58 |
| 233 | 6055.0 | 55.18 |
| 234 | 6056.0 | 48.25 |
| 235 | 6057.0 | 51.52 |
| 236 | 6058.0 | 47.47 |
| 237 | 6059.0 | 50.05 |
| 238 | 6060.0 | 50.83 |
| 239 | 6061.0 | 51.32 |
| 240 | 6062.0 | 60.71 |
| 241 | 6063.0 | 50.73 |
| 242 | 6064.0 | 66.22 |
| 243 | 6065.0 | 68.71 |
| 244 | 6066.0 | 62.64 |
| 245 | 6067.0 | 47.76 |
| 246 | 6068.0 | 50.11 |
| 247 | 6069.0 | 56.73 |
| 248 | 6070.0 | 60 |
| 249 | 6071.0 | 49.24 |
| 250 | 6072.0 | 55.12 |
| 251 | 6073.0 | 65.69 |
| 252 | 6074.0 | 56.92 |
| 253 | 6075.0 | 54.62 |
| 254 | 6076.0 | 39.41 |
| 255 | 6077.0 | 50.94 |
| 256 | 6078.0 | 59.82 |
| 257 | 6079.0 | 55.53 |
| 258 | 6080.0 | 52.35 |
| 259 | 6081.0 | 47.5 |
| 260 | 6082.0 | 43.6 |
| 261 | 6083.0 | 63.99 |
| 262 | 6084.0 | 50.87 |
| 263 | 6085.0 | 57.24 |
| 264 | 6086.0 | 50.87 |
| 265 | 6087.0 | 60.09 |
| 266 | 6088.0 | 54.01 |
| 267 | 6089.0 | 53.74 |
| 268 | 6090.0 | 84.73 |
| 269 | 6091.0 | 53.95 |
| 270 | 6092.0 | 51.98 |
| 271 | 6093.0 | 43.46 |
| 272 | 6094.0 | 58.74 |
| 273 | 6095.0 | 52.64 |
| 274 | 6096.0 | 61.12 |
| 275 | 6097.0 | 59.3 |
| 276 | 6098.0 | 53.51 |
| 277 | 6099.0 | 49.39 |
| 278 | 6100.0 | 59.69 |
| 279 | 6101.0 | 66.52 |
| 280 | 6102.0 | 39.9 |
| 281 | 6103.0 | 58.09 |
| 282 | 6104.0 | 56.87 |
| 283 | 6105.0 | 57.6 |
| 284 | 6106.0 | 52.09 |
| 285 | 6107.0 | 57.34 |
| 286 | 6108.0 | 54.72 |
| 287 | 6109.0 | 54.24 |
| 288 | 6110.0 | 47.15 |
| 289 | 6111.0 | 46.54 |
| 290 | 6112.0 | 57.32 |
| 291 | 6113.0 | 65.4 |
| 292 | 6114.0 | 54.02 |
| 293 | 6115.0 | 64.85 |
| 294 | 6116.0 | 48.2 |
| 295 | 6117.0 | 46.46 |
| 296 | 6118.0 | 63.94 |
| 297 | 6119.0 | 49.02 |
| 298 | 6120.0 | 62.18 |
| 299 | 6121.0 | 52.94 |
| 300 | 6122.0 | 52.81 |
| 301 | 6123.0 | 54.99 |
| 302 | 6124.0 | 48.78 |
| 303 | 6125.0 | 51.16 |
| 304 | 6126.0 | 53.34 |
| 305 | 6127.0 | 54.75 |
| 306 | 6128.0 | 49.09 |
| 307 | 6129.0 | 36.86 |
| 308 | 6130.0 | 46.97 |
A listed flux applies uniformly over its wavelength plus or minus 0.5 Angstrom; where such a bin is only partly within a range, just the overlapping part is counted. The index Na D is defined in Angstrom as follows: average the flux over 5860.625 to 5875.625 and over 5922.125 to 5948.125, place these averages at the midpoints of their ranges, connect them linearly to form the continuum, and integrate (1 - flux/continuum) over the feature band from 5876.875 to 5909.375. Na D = 4.1 Angstrom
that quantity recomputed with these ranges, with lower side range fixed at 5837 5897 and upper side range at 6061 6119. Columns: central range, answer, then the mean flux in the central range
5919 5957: 0.72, 54.2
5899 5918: 0.30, 54.3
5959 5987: 2.13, 51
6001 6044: 0.60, 54.6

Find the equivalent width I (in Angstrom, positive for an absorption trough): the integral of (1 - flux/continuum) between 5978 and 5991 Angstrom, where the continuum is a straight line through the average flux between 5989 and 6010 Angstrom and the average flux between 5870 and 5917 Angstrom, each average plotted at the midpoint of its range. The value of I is 1.0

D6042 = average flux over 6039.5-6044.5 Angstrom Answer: 59.9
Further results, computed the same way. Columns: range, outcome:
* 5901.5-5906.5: 47.4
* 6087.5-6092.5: 59.7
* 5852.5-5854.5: 59.3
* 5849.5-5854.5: 57.7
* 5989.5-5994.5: 53.1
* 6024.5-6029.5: 55.3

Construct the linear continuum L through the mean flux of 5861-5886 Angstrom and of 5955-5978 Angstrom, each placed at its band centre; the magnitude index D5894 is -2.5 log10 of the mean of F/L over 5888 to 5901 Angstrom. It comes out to 0.163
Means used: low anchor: 56.3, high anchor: 53.5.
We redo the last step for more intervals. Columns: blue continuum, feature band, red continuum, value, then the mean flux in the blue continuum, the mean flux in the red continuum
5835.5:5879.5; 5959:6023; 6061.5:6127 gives 0.10 mag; 58.7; 55.2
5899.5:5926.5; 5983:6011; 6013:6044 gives 0.08 mag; 52.4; 56.4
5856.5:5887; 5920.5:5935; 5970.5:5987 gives 0.04 mag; 56.7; 48.9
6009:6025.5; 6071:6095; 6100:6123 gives -0.01 mag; 52.3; 55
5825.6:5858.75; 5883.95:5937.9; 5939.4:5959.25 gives 0.11 mag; 57.9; 56.3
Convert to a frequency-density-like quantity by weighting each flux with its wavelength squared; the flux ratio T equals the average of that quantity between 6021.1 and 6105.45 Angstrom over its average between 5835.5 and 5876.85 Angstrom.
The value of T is 1.02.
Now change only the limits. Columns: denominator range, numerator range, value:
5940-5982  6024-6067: 1.08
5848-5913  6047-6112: 1.08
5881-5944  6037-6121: 1.13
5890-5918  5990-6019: 1.03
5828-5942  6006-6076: 1.06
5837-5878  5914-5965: 0.95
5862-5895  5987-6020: 1.04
